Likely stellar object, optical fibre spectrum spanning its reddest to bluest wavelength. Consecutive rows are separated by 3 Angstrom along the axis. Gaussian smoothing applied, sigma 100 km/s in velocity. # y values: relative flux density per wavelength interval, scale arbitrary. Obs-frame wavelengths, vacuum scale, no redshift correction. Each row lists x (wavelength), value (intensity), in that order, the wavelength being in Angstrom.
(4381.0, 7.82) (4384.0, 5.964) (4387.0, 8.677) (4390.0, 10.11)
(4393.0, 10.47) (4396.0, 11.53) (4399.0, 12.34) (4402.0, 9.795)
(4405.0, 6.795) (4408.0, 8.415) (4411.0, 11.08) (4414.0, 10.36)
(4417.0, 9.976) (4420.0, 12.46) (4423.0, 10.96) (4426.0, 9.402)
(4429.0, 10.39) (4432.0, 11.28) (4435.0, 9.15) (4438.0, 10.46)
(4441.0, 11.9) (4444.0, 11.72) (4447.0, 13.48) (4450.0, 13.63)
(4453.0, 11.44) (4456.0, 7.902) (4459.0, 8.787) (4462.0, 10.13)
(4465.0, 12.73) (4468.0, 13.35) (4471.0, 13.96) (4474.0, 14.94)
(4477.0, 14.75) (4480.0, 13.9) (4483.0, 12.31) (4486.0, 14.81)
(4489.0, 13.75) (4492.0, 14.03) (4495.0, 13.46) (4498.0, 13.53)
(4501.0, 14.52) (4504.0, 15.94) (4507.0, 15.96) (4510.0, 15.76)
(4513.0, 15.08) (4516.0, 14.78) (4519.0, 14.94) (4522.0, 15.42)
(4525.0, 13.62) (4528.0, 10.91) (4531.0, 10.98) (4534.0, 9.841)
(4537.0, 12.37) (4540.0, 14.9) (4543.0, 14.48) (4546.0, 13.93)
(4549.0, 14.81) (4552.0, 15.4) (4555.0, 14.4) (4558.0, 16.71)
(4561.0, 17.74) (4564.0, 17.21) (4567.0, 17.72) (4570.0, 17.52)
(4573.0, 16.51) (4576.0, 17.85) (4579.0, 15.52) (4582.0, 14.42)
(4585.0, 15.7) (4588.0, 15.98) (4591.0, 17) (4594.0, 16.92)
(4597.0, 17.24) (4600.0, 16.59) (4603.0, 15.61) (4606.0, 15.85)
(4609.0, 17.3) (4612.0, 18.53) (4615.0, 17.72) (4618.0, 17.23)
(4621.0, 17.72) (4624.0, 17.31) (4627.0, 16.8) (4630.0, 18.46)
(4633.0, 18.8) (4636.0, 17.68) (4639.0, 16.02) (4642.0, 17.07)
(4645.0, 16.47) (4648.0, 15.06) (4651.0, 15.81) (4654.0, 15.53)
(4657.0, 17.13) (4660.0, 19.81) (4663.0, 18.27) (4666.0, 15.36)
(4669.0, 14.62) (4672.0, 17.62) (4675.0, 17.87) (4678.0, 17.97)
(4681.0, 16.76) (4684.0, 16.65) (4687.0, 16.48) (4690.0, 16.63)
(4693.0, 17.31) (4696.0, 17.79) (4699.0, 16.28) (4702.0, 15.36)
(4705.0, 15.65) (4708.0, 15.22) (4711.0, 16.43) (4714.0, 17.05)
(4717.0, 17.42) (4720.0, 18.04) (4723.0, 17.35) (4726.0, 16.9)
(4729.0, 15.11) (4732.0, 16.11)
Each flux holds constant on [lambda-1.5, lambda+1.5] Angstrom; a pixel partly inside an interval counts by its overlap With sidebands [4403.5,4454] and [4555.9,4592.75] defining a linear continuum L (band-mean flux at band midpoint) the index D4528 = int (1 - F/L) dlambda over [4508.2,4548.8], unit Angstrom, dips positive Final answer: 2.9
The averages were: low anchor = 10.8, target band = 13.7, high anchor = 16.6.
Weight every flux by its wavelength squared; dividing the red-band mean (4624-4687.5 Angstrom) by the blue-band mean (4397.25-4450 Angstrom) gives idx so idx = 1.76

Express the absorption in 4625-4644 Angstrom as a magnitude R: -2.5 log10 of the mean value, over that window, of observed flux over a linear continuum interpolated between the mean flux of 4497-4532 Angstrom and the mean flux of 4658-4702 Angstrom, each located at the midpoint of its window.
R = -0.07 mag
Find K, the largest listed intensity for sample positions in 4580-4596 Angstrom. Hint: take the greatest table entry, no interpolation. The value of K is 17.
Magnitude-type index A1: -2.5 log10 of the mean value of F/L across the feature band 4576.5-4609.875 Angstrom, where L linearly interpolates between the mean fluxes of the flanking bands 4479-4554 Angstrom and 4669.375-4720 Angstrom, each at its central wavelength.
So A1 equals -0.07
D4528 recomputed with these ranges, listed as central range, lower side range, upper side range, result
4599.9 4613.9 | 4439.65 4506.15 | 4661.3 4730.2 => -1.46 Angstrom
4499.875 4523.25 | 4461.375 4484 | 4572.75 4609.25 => -1.56 Angstrom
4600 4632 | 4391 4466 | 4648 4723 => -4.51 Angstrom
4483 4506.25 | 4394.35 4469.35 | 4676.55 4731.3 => -3.98 Angstrom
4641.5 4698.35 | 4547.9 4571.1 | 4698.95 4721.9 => -1.33 Angstrom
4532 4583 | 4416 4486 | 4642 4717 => -4.58 Angstrom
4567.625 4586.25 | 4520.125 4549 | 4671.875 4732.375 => -3.12 Angstrom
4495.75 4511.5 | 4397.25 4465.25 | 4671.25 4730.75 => -3.60 Angstrom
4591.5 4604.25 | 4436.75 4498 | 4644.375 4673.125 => -1.12 Angstrom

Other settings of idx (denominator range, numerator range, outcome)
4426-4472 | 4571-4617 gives 1.57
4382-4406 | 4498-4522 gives 1.69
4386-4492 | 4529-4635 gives 1.50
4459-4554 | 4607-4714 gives 1.31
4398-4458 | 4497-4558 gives 1.39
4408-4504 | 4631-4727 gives 1.53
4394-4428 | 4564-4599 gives 1.74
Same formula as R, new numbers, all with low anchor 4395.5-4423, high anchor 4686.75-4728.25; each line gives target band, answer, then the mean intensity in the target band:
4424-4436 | 0.06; 10.1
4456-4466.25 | 0.13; 10.1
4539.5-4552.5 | -0.11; 14.6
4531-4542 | 0.06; 12.3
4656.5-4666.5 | -0.14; 17.9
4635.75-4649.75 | -0.07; 16.3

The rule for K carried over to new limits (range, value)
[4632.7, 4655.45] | 18.8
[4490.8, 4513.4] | 15.96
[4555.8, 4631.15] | 18.53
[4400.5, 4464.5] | 13.63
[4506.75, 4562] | 17.74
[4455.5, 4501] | 14.94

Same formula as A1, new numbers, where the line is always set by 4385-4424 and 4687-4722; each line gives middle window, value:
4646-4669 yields -0.06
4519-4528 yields -0.10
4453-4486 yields -0.07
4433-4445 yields 0.01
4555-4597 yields -0.20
